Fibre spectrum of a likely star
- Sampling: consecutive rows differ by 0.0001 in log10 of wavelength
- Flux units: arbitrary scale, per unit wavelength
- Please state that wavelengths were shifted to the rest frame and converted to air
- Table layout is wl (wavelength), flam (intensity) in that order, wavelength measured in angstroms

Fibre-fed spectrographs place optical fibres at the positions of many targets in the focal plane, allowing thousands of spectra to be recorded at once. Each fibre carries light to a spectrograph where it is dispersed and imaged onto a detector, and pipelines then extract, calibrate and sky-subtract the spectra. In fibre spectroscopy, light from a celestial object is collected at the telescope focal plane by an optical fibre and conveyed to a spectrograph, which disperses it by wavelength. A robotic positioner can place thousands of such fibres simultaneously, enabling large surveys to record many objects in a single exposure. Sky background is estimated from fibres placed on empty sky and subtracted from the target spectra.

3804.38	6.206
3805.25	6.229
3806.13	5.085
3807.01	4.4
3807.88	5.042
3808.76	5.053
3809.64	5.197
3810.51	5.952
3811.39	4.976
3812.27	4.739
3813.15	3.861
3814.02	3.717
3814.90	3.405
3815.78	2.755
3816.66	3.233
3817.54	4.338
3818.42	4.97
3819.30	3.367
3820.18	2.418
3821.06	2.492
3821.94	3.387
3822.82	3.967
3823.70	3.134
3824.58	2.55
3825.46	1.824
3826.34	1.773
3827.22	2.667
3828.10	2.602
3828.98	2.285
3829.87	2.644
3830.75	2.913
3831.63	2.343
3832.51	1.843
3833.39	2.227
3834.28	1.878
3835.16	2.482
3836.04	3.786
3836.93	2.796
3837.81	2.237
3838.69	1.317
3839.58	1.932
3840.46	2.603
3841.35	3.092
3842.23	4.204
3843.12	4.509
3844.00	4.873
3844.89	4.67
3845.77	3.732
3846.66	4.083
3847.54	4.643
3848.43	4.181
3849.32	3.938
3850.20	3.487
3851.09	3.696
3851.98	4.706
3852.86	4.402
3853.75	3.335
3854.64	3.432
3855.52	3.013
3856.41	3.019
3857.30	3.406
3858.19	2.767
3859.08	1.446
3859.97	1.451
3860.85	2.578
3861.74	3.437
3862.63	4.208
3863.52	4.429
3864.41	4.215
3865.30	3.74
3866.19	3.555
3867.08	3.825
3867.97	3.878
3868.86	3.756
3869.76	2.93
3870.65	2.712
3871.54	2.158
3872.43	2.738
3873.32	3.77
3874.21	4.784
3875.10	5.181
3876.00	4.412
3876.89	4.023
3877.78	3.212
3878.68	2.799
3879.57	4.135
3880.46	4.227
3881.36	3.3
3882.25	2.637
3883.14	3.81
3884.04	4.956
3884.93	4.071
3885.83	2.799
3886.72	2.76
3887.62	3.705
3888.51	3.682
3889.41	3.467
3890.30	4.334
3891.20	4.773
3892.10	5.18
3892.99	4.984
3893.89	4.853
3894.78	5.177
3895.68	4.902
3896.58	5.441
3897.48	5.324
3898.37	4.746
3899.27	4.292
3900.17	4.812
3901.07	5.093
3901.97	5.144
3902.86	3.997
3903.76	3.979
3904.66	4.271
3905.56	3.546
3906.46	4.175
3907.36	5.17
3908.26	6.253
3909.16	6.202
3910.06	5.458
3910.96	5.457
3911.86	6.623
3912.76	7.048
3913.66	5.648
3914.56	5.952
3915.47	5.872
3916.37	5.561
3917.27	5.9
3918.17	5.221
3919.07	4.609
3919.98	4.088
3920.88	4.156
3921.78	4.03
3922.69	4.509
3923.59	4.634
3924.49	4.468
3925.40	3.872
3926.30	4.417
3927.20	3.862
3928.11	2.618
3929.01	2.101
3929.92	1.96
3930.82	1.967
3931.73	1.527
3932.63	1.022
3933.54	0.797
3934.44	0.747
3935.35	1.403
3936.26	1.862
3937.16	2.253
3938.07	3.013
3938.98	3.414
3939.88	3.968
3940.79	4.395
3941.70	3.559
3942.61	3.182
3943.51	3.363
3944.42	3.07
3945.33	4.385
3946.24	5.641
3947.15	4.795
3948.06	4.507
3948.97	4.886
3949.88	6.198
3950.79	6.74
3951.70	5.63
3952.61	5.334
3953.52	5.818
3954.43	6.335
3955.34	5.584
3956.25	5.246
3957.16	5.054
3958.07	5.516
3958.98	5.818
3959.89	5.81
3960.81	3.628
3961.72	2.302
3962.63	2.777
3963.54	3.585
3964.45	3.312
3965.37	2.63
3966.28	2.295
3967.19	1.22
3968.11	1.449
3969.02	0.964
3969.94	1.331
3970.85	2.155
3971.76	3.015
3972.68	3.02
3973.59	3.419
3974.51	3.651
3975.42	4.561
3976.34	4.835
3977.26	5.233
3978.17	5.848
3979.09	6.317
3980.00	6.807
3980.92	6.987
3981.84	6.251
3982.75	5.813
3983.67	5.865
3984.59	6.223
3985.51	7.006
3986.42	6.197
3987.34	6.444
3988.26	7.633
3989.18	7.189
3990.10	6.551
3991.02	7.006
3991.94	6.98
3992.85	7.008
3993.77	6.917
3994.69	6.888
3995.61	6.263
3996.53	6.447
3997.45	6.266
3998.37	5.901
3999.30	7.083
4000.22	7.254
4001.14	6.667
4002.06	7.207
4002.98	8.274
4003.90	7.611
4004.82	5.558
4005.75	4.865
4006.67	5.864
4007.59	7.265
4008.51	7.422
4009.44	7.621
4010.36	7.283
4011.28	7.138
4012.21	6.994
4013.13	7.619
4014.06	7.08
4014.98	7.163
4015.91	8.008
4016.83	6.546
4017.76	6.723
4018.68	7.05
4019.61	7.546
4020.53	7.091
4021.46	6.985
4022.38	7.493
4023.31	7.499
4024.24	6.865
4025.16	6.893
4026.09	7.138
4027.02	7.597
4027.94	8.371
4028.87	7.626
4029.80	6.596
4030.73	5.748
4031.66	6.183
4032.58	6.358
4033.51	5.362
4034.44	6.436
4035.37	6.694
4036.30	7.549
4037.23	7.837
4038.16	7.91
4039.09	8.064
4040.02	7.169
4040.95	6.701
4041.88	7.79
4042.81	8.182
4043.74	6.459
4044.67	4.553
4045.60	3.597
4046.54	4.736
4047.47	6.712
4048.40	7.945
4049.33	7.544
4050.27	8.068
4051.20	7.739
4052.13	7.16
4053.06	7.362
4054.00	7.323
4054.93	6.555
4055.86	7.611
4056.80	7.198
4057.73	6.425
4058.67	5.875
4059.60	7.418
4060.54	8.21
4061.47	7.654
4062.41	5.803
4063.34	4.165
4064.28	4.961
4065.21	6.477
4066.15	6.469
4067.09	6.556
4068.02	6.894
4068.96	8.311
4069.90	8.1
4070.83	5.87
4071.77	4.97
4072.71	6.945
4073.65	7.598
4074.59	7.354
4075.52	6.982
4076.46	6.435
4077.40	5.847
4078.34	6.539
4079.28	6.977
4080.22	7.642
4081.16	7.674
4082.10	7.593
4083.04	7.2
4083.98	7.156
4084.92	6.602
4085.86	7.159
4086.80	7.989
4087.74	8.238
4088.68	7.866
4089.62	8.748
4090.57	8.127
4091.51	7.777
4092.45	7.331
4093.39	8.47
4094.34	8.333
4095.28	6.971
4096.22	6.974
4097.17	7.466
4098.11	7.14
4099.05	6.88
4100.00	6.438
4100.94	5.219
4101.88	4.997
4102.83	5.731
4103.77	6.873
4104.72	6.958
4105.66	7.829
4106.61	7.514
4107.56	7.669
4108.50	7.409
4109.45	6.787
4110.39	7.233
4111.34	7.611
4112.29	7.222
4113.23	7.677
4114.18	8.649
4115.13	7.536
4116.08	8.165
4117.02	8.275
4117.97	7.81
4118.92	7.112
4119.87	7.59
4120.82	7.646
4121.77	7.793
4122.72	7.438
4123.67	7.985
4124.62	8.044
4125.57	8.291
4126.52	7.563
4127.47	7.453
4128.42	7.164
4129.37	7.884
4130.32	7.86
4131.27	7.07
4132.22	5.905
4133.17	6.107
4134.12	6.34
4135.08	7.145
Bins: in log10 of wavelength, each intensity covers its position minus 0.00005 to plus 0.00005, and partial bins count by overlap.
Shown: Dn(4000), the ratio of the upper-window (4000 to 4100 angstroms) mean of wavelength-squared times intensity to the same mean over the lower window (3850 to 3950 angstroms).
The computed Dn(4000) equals 1.9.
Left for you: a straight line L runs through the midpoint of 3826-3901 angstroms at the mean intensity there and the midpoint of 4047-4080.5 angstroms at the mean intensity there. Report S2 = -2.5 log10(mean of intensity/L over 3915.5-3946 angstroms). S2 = 0.35 mag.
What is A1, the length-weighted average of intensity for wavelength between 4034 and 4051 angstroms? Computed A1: 6.9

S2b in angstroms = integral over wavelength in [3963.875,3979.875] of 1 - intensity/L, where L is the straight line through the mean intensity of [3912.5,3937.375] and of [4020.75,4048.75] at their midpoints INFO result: 5.5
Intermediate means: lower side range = 3.63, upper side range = 6.83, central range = 3.33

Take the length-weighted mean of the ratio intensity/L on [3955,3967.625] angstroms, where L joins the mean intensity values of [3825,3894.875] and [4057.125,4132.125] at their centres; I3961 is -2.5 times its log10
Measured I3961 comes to 0.28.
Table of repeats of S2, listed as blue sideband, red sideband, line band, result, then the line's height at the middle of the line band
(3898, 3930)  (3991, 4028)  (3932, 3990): 0.35 mag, 5.85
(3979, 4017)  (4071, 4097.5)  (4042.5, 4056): 0.06 mag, 7.1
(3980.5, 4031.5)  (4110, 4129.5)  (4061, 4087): 0.09 mag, 7.39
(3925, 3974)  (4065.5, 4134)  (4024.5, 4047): -0.19 mag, 5.66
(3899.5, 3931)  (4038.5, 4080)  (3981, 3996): -0.16 mag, 5.73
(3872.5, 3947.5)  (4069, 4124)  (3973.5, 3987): -0.08 mag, 5.3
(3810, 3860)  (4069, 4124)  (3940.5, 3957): 0.02 mag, 5.02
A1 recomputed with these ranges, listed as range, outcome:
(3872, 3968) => 4.18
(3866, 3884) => 3.62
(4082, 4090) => 7.61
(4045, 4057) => 6.85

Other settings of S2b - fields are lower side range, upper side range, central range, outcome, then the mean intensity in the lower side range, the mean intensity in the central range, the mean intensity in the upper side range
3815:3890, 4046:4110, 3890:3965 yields 2.1 angstroms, 3.32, 4.37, 7.02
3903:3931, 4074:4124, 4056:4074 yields 0.5 angstroms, 4.65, 6.64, 7.33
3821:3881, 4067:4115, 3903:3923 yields -4.0 angstroms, 3.28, 5.15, 7.19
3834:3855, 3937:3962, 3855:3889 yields 3.2 angstroms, 3.51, 3.46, 4.67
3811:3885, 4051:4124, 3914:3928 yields -0.6 angstroms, 3.37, 4.7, 7.15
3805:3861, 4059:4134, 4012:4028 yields -3.0 angstroms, 3.42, 7.24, 7.19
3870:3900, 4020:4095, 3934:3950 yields 4.8 angstroms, 4.04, 3.54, 7.02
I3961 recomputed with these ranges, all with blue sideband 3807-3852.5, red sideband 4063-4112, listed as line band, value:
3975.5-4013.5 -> -0.16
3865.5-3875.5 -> 0.12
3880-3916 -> -0.07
